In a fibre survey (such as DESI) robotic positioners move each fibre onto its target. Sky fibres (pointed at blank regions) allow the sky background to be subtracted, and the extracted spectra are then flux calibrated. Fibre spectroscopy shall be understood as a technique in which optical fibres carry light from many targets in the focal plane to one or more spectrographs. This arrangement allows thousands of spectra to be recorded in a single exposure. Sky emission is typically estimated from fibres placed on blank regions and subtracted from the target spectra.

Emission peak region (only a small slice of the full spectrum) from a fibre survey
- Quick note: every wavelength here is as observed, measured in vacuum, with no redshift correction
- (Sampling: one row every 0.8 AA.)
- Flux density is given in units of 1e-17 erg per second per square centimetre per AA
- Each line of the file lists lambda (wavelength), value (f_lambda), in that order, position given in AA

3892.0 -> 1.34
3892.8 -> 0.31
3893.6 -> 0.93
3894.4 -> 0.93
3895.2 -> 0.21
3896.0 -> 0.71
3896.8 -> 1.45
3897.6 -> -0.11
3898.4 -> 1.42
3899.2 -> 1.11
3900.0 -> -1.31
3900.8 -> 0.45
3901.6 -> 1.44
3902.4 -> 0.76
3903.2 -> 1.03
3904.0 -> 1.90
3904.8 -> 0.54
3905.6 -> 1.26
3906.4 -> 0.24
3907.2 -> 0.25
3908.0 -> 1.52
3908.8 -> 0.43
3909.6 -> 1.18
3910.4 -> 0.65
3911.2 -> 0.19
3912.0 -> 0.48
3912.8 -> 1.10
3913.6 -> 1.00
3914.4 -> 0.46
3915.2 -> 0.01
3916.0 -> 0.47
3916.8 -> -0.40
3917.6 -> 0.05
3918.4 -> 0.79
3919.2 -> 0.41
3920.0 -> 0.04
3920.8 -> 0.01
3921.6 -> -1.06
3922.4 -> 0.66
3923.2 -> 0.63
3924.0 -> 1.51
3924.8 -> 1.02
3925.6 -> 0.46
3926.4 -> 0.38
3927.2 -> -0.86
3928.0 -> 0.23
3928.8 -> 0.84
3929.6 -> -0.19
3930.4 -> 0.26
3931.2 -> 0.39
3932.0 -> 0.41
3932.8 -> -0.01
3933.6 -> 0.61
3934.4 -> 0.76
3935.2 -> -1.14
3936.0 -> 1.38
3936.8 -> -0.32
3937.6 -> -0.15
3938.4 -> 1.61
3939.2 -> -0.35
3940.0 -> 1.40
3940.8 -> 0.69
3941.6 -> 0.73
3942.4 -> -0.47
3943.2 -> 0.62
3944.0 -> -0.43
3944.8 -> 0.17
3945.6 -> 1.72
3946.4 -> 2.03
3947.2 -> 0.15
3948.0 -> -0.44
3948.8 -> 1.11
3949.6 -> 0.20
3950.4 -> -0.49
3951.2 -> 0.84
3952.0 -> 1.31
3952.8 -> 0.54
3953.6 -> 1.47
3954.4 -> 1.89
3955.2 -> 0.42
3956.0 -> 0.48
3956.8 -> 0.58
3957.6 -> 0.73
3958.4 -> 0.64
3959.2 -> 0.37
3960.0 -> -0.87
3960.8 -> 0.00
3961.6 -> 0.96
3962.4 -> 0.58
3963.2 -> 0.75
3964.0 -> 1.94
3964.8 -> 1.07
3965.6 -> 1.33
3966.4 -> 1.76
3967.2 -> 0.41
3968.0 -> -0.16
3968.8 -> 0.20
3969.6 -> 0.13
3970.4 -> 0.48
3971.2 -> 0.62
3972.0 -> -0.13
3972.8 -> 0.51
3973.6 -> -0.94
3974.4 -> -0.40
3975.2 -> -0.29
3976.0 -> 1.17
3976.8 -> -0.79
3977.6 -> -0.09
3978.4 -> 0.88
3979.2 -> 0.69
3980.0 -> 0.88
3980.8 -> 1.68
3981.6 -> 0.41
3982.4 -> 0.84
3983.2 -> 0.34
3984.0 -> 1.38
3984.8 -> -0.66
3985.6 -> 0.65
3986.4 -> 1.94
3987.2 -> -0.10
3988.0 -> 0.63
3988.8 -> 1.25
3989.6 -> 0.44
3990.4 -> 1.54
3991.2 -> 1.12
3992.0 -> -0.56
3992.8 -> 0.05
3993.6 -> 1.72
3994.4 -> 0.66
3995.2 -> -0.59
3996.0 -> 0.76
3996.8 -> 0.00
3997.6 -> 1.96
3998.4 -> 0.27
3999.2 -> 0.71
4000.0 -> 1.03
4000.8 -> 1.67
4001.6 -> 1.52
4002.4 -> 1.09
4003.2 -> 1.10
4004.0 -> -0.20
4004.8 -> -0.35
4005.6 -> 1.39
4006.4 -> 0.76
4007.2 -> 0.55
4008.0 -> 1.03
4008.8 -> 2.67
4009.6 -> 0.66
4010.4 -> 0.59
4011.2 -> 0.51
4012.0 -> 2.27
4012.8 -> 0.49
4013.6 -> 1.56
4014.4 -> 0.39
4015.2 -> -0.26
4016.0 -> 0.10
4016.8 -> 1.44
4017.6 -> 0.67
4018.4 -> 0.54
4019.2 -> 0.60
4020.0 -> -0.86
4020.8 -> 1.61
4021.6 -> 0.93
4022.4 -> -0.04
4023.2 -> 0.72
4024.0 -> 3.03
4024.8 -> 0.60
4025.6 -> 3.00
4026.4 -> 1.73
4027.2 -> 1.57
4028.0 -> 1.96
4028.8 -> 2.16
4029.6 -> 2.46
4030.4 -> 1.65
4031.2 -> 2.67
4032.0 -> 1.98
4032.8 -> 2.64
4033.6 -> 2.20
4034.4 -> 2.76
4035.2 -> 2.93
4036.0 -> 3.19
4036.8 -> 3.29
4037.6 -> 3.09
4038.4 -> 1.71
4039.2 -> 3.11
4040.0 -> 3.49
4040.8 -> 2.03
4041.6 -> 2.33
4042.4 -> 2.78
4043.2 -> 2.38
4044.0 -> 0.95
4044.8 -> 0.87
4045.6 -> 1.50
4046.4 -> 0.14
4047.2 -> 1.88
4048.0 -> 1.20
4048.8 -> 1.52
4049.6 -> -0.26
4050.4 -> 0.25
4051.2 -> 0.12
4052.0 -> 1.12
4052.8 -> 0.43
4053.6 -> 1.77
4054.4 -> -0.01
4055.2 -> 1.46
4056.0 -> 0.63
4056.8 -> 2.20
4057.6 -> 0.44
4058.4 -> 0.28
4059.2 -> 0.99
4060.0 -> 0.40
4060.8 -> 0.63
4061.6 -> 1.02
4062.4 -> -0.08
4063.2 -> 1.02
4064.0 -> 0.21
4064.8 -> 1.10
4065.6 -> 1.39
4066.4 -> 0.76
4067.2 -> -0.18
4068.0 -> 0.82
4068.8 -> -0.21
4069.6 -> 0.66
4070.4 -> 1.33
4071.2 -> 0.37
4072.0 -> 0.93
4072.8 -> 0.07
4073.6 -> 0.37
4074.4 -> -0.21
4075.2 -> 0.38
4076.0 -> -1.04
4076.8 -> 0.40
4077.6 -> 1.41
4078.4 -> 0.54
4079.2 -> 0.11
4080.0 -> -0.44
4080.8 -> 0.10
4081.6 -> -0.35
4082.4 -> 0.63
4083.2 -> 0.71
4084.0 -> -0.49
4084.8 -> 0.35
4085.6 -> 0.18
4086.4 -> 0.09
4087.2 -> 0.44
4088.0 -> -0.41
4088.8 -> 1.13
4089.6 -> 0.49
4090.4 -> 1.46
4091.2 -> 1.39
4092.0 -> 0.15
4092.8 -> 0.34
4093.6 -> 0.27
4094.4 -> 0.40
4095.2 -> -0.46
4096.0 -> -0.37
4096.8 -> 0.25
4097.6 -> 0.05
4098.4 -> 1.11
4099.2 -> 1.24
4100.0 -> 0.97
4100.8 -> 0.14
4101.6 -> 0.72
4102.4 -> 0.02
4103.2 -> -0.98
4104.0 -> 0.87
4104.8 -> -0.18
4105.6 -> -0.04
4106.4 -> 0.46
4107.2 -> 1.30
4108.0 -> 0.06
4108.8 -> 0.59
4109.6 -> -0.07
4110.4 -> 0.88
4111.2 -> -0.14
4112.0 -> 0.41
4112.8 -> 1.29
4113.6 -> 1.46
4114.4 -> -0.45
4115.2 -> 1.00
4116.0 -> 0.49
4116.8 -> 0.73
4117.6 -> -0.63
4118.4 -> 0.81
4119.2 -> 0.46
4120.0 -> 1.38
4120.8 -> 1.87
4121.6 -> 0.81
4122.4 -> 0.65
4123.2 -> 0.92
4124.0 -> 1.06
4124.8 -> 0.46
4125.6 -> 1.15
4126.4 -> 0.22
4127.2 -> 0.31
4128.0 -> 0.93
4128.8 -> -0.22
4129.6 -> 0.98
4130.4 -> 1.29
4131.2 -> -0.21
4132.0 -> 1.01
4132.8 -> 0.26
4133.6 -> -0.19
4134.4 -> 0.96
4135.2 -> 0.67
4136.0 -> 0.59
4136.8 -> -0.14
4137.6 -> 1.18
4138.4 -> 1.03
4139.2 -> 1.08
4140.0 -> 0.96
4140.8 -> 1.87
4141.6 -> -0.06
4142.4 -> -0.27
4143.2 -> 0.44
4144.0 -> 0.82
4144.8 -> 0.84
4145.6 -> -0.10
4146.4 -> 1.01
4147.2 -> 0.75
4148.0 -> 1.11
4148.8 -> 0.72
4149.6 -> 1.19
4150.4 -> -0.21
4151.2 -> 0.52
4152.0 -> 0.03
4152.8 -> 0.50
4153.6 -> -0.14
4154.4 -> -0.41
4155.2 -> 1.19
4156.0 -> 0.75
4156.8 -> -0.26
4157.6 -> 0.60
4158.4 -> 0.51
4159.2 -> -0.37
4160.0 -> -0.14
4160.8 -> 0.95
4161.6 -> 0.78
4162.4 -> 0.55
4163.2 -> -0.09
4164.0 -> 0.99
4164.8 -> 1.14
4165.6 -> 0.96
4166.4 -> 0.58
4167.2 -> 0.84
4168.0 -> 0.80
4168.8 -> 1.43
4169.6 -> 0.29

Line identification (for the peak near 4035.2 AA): C IV 1549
